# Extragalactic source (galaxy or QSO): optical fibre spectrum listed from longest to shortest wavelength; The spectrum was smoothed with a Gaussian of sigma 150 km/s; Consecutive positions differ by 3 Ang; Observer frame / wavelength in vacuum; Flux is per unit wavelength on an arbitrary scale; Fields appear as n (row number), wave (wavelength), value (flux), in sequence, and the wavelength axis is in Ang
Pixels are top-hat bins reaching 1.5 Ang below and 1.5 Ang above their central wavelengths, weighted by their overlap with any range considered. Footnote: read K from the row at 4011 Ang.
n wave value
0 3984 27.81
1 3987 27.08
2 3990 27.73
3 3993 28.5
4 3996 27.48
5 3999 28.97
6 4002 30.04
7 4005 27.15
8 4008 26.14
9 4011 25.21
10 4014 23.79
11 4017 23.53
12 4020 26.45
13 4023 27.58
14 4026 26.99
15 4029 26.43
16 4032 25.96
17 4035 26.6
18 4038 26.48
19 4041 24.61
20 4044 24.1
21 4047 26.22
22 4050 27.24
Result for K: 25.21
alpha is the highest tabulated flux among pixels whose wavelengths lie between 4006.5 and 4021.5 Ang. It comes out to 26.45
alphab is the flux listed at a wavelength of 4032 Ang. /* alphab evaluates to 25.96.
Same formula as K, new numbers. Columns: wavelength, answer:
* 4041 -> 24.61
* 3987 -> 27.08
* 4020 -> 26.45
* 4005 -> 27.15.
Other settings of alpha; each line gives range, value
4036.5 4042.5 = 26.48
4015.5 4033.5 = 27.58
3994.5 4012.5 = 30.04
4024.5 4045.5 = 26.99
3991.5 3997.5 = 28.5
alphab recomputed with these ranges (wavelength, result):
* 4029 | 26.43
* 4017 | 23.53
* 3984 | 27.81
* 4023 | 27.58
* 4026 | 26.99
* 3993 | 28.5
